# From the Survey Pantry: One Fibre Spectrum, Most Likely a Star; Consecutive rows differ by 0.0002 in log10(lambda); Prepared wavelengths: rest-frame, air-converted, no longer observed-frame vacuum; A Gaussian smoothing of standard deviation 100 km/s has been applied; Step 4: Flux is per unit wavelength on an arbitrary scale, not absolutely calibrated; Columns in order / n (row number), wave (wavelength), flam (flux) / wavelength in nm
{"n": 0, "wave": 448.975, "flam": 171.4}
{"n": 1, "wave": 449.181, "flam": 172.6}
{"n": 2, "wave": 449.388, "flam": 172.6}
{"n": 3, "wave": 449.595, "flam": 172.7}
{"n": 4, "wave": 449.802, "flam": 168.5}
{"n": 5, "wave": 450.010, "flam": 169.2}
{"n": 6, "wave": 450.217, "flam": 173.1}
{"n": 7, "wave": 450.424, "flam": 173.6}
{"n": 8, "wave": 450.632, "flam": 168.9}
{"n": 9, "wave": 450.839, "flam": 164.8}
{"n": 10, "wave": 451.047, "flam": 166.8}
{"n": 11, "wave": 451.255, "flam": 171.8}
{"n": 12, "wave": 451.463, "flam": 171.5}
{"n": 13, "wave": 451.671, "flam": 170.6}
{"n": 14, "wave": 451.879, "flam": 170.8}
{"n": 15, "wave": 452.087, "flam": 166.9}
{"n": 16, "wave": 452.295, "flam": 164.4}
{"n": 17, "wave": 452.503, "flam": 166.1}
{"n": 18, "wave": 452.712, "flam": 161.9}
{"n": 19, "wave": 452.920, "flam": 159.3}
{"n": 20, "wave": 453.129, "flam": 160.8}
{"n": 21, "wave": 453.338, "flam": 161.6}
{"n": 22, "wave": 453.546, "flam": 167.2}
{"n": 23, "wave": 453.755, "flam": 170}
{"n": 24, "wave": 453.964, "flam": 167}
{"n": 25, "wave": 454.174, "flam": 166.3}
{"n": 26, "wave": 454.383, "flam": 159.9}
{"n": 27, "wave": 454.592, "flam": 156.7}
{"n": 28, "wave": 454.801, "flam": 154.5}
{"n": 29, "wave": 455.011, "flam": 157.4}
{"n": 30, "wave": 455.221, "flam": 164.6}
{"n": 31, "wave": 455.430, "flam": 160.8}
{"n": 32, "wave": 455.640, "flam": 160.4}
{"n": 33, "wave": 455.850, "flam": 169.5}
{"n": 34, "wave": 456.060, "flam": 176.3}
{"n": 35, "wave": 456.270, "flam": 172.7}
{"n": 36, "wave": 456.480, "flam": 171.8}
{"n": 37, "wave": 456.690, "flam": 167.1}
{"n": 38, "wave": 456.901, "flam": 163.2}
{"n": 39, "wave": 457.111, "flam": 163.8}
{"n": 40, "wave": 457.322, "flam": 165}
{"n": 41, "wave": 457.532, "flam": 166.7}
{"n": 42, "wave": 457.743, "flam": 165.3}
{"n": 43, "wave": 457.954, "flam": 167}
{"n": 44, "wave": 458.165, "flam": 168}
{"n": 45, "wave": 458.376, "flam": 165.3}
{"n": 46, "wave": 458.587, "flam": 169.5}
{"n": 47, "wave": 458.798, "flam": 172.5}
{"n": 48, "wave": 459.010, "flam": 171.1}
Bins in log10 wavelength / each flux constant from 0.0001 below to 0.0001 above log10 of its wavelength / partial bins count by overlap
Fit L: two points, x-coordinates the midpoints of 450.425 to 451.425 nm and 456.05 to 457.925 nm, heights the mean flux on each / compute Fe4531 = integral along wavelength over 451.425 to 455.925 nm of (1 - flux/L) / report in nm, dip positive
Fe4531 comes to 0.12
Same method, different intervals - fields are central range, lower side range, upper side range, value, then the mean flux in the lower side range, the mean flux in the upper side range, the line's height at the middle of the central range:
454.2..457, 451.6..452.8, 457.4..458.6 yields 0.042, 167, 167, 167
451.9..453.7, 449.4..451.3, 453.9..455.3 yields 0.005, 170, 161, 165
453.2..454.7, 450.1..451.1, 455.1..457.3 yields 0.036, 170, 167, 168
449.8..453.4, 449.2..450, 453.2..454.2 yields 0.029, 171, 166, 169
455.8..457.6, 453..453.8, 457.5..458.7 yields -0.024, 164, 167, 166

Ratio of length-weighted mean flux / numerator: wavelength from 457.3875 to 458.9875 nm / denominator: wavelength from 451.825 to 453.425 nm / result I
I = 1.02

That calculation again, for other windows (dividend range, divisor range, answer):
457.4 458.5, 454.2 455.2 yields 1.05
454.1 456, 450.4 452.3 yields 0.95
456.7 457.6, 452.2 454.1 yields 1.00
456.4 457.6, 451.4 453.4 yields 1.01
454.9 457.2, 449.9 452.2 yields 0.98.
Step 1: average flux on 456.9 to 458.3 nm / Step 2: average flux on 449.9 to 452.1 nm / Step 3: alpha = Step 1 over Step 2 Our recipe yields 0.98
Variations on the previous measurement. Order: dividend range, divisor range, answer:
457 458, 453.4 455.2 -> 1.02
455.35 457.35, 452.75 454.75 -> 1.03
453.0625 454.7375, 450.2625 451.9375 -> 0.96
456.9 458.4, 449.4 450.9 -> 0.97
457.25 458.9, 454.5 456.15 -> 1.03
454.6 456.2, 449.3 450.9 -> 0.96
